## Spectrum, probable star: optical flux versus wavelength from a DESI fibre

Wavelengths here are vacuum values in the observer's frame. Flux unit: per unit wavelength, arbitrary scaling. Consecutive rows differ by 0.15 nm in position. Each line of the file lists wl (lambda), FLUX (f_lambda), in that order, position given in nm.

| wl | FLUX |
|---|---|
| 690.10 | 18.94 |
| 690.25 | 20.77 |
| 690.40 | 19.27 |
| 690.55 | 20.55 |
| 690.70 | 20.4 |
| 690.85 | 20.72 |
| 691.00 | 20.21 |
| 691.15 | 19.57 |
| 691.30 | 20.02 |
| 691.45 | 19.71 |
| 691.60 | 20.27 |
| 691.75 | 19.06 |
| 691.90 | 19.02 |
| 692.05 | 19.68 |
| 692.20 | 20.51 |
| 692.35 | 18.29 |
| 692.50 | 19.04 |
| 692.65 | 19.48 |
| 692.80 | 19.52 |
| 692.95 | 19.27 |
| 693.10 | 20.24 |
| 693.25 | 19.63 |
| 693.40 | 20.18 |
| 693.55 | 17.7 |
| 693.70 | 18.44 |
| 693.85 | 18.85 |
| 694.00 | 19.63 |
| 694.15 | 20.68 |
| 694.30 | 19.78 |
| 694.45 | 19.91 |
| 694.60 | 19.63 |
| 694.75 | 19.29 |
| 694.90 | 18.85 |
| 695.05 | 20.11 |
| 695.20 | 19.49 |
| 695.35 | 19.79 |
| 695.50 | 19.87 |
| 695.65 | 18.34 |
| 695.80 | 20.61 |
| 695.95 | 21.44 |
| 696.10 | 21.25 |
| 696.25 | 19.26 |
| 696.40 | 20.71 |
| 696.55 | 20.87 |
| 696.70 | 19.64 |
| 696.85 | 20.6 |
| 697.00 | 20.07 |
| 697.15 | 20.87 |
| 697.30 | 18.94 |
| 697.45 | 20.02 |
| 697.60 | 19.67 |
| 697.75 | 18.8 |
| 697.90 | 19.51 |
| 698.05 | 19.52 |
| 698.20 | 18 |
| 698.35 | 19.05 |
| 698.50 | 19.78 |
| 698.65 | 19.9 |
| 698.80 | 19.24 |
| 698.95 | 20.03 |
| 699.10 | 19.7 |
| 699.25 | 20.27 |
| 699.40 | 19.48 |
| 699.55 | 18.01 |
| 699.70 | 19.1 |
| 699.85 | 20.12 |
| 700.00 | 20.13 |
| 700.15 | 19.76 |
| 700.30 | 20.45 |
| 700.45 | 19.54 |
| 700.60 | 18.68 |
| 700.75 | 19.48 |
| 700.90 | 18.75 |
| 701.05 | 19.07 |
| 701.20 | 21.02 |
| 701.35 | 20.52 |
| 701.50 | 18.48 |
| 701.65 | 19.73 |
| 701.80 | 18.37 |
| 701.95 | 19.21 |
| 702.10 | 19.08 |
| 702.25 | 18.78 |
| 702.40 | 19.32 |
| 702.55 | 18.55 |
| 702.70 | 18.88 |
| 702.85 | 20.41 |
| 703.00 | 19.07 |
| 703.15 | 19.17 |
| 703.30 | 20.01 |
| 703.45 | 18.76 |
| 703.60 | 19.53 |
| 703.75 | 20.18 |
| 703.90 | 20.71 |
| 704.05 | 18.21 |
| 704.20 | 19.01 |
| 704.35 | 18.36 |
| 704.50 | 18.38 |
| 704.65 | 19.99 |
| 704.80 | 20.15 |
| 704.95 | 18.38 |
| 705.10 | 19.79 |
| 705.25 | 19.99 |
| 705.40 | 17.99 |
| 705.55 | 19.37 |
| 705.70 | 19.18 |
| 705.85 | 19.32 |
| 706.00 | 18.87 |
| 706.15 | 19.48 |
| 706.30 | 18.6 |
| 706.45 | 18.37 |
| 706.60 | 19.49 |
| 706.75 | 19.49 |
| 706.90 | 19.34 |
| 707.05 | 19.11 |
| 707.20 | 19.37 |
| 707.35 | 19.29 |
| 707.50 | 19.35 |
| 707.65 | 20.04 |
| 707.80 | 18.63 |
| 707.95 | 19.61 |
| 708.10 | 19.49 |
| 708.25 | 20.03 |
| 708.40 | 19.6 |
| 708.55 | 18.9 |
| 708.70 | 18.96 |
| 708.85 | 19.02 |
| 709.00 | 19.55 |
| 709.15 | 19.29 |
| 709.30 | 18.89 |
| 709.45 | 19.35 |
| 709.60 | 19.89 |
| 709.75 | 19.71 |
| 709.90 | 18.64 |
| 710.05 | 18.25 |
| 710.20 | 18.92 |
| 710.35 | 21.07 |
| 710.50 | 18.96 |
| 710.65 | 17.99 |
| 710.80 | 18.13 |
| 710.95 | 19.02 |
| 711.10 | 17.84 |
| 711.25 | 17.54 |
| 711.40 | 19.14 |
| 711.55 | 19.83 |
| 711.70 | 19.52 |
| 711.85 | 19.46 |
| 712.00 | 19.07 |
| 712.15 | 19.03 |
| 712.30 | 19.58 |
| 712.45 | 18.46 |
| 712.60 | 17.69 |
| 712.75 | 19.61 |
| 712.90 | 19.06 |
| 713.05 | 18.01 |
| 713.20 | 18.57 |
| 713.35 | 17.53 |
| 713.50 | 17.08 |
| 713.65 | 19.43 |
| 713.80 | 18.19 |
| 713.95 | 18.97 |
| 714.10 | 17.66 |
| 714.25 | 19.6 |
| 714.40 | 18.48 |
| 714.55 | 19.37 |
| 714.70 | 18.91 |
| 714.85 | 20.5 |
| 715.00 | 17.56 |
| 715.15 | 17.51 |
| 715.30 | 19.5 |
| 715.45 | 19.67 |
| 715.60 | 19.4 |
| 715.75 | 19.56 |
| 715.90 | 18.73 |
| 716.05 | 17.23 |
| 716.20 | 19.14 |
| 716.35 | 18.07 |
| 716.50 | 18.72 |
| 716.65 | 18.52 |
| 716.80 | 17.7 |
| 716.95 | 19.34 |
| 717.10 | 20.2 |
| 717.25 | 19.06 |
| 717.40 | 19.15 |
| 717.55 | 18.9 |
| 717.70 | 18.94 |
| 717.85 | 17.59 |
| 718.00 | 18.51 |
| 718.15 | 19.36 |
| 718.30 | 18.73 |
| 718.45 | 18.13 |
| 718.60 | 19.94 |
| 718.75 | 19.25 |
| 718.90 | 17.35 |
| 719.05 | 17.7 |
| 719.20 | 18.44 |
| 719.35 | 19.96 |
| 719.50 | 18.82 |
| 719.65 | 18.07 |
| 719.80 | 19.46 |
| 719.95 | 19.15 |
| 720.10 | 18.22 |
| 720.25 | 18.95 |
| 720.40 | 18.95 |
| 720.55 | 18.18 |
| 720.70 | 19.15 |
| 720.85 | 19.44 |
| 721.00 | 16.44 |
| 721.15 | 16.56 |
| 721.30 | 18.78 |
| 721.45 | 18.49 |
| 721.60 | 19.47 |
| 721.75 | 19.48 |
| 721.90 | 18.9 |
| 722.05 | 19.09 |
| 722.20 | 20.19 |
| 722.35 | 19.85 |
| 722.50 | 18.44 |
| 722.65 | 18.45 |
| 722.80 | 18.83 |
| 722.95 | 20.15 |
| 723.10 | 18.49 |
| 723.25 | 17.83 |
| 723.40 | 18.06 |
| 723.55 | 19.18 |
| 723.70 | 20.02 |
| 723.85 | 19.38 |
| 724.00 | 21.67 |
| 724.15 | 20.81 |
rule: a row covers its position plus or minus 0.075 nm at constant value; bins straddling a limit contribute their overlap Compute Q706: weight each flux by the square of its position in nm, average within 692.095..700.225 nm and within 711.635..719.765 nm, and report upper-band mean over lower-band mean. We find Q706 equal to 1.01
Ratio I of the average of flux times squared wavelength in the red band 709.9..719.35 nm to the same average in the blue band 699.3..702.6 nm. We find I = 1.0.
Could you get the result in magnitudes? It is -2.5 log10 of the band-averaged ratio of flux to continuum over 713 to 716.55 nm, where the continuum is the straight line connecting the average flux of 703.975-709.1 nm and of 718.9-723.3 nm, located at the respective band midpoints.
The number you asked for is 0.017 mag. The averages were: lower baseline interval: 19.2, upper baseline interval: 18.7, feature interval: 18.6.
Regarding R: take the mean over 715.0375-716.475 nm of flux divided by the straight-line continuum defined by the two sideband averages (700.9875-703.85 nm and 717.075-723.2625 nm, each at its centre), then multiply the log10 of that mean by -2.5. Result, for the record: 0.01 mag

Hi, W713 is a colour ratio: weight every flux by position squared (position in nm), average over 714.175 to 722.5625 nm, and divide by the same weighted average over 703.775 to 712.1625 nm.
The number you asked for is 1.0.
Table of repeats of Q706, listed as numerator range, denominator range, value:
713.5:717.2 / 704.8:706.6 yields 1.01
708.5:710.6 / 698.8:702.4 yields 1.01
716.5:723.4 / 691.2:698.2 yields 1.02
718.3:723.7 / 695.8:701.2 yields 1.01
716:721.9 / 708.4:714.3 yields 1.01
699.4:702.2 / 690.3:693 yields 1.01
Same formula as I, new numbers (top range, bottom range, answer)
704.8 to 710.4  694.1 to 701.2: 1.01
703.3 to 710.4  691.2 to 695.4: 1.03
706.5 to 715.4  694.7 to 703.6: 1.00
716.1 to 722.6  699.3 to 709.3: 1.01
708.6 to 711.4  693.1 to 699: 1.00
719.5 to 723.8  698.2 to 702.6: 1.03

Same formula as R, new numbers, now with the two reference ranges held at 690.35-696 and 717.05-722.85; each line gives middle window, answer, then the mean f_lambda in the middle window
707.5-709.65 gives -0.01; 19.4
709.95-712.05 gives 0.01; 18.9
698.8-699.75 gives 0.00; 19.4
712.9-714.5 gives 0.03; 18.4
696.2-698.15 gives -0.02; 19.9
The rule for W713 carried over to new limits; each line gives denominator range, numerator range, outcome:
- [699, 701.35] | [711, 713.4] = 0.99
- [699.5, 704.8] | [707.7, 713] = 1.01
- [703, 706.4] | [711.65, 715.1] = 1.00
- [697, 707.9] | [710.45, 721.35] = 1.00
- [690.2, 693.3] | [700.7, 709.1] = 1.01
